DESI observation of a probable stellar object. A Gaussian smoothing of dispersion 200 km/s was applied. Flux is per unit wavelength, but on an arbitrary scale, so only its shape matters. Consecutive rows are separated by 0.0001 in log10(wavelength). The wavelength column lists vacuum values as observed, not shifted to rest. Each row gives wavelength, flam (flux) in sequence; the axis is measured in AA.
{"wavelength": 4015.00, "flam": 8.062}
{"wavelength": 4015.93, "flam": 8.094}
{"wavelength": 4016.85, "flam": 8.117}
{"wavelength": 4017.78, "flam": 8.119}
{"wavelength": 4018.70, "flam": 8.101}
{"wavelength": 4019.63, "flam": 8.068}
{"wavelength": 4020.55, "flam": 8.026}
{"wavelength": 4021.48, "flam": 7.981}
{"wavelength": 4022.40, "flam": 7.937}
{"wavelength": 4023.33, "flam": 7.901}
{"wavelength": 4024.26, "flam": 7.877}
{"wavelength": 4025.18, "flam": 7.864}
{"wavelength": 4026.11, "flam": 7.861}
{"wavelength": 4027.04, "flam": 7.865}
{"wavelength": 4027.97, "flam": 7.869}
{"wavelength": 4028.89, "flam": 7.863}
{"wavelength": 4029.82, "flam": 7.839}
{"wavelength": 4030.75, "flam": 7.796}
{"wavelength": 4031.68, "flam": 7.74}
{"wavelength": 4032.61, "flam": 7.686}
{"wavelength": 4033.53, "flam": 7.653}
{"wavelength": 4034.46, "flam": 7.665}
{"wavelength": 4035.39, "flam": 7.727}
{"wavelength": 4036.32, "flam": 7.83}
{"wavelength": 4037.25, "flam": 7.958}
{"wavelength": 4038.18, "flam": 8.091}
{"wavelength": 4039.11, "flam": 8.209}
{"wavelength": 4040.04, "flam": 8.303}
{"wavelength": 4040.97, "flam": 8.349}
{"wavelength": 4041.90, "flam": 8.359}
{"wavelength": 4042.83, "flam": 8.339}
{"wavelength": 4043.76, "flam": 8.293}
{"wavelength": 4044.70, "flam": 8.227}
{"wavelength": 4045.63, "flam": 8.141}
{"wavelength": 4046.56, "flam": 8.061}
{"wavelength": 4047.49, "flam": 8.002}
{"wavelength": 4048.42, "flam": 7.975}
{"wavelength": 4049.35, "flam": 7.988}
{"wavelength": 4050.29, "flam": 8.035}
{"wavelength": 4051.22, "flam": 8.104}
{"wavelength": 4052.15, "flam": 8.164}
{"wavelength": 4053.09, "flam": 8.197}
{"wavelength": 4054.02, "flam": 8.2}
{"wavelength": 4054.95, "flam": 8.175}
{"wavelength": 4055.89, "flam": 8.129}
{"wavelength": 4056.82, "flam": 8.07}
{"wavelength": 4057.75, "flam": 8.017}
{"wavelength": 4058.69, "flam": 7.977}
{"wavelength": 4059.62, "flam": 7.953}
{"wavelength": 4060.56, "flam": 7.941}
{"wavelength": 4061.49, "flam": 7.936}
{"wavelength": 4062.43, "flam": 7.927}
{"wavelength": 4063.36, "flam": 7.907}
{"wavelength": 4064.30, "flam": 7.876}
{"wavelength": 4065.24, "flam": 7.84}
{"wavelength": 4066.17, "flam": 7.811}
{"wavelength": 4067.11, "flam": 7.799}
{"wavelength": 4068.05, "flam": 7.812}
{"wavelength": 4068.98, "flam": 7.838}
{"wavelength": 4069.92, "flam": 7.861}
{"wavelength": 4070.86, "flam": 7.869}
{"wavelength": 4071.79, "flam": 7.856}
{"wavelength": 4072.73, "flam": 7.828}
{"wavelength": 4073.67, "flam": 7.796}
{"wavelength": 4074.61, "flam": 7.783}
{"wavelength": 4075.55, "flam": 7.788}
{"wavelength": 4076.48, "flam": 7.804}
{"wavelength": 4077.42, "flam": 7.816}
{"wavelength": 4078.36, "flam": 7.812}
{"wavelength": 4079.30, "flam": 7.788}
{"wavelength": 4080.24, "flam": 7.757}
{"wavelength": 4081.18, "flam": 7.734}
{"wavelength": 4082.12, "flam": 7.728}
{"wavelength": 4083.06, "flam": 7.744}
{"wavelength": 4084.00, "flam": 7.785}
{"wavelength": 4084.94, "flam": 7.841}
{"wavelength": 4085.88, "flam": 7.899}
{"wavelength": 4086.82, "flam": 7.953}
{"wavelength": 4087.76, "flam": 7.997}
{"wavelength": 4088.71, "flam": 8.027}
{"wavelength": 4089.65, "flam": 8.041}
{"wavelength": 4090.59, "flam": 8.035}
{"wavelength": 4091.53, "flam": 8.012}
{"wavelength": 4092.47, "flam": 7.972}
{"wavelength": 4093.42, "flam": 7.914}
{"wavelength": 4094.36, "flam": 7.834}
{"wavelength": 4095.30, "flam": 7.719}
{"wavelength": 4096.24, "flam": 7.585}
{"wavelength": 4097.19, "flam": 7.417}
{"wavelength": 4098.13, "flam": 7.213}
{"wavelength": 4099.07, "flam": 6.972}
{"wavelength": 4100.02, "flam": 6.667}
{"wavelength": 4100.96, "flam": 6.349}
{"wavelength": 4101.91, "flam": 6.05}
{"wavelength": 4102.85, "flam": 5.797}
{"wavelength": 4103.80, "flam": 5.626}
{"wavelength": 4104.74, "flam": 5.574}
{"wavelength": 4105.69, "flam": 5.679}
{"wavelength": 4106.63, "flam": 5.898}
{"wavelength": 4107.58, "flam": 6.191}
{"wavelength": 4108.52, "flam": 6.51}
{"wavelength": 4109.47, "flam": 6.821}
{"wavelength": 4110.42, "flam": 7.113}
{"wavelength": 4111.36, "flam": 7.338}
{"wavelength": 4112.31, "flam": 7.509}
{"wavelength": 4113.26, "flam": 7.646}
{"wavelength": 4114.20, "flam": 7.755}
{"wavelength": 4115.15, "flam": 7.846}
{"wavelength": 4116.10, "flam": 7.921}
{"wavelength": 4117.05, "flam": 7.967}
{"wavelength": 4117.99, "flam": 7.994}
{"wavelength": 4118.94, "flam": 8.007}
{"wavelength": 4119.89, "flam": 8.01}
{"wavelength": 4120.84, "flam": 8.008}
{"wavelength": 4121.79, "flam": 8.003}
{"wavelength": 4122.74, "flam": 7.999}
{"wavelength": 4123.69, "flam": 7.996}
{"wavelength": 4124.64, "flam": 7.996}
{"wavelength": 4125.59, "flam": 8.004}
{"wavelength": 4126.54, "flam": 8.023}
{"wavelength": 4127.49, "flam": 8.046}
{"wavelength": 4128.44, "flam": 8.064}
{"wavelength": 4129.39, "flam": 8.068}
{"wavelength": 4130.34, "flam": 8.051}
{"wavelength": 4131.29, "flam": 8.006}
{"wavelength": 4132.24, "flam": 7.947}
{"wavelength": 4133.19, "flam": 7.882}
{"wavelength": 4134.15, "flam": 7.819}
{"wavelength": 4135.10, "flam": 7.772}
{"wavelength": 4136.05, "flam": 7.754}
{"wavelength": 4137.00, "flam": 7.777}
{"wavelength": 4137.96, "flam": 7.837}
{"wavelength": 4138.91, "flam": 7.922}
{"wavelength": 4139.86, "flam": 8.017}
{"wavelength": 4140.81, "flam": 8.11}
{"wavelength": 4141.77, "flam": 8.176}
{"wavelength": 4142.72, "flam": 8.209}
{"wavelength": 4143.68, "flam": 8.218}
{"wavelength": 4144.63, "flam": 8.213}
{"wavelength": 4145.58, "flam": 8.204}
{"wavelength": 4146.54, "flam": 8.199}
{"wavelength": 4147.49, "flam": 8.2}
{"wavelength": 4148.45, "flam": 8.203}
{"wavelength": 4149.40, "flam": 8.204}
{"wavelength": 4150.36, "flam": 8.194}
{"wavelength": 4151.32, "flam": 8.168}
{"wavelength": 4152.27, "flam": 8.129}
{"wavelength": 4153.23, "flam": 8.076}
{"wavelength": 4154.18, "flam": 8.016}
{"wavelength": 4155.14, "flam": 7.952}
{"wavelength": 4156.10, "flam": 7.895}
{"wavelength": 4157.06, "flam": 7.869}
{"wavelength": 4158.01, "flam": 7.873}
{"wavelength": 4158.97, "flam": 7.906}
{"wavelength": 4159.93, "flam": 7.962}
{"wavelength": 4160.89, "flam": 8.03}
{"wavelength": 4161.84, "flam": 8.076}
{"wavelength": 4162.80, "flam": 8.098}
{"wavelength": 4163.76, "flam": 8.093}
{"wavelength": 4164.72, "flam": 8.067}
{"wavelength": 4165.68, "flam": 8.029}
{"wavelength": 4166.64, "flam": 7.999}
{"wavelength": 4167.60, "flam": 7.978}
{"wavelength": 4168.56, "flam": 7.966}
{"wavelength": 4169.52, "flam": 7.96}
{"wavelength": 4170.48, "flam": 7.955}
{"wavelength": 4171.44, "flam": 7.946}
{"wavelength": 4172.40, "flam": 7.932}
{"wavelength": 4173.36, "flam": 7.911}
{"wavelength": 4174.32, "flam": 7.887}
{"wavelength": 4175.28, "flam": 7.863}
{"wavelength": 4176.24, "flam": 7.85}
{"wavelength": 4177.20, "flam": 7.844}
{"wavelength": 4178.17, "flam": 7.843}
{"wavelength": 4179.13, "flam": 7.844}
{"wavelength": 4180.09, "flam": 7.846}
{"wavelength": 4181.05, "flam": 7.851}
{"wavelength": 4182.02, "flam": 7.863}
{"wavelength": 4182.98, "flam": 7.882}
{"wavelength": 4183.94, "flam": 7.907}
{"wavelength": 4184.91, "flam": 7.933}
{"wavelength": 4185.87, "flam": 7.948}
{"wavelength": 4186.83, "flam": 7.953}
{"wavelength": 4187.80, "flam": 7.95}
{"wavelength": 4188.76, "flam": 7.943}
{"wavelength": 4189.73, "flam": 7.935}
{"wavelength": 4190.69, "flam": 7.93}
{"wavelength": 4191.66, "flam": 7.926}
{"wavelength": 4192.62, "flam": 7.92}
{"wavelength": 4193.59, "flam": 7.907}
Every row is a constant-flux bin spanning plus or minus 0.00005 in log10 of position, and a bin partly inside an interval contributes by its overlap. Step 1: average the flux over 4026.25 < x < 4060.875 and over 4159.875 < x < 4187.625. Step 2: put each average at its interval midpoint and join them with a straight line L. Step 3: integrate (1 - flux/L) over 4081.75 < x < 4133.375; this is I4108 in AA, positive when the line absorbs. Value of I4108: 3.2 AA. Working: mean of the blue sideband 8.02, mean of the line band 7.49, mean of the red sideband 7.94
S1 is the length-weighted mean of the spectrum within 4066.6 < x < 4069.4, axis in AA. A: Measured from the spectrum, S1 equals 7.82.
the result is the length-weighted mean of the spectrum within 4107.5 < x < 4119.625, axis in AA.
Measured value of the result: 7.49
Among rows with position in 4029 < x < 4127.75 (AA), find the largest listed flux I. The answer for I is 8.359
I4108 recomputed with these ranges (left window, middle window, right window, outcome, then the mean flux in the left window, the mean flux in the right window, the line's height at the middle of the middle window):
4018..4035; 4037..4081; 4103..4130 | -1.7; 7.87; 7.4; 7.7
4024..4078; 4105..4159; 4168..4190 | 0.8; 7.96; 7.9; 7.92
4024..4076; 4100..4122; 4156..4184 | 2.6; 7.96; 7.94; 7.95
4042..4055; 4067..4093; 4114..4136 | 0.7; 8.14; 7.96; 8.07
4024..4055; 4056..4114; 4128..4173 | 3.8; 8.01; 8.02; 8.01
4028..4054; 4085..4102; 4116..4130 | 0.9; 8.02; 8.01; 8.02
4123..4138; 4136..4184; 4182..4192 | -0.4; 7.94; 7.93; 7.93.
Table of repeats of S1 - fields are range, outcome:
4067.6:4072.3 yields 7.86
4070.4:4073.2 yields 7.86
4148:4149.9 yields 8.21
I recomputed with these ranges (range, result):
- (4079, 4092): 8.041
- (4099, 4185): 8.218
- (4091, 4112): 8.012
